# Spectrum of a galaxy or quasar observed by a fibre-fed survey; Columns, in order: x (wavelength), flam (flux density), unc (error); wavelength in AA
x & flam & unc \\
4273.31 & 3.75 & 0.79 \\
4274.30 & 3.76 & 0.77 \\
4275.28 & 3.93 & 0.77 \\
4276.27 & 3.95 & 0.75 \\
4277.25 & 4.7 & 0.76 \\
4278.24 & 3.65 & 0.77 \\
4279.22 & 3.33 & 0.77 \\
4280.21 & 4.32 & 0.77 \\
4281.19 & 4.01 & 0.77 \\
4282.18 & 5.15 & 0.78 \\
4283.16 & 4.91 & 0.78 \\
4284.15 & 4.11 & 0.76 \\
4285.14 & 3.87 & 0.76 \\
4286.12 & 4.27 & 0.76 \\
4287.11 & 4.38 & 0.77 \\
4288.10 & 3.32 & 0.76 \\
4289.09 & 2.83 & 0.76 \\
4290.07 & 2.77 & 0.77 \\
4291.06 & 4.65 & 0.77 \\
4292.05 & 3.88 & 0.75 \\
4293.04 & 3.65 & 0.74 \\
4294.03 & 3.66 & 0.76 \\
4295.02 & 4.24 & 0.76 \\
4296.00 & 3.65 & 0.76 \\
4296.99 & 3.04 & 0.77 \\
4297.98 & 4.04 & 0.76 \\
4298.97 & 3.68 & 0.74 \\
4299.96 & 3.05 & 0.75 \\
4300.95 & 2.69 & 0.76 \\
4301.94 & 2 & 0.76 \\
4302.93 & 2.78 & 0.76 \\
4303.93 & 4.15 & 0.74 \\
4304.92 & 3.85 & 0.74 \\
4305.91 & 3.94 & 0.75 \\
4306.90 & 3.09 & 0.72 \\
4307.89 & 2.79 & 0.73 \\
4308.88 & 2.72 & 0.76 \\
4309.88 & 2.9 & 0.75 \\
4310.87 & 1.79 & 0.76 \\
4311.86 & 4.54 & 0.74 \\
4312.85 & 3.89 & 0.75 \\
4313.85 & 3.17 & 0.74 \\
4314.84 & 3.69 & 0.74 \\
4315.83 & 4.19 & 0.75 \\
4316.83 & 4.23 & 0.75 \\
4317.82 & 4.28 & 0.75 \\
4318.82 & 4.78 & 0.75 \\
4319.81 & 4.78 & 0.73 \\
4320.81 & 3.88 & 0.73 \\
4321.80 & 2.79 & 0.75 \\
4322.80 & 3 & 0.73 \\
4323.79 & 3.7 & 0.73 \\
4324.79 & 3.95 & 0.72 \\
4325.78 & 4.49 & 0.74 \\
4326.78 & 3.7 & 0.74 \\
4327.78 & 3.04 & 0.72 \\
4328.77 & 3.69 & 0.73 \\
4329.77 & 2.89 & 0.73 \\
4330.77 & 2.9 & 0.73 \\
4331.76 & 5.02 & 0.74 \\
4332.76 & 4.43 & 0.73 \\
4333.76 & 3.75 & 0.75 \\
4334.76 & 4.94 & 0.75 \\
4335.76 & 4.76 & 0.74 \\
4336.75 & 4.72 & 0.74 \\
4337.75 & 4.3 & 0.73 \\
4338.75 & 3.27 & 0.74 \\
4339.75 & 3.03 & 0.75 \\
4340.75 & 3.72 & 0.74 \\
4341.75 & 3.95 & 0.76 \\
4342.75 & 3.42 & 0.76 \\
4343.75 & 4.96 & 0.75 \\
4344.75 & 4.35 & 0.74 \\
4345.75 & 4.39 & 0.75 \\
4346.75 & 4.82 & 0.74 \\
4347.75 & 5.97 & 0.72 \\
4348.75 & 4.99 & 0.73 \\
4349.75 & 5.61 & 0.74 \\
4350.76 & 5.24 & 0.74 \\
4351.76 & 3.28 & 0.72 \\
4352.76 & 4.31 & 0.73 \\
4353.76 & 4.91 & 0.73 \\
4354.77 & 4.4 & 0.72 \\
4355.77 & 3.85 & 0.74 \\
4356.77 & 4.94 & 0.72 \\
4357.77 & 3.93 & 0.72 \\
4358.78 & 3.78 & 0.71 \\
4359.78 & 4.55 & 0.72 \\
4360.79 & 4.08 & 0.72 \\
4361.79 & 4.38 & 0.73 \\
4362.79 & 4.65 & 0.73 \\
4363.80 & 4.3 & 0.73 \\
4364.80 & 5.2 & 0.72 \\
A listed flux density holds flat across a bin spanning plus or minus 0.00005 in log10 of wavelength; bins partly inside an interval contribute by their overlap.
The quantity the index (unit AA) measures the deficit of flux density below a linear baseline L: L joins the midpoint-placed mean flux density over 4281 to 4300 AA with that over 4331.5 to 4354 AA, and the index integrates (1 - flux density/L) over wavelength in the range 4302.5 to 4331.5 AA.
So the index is 4.0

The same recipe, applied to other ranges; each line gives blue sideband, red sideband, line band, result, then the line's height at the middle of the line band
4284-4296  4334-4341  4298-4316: 2.9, 3.9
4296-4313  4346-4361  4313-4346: -0.3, 3.92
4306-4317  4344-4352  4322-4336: 0.9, 4.09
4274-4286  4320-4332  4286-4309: 2.8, 3.94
